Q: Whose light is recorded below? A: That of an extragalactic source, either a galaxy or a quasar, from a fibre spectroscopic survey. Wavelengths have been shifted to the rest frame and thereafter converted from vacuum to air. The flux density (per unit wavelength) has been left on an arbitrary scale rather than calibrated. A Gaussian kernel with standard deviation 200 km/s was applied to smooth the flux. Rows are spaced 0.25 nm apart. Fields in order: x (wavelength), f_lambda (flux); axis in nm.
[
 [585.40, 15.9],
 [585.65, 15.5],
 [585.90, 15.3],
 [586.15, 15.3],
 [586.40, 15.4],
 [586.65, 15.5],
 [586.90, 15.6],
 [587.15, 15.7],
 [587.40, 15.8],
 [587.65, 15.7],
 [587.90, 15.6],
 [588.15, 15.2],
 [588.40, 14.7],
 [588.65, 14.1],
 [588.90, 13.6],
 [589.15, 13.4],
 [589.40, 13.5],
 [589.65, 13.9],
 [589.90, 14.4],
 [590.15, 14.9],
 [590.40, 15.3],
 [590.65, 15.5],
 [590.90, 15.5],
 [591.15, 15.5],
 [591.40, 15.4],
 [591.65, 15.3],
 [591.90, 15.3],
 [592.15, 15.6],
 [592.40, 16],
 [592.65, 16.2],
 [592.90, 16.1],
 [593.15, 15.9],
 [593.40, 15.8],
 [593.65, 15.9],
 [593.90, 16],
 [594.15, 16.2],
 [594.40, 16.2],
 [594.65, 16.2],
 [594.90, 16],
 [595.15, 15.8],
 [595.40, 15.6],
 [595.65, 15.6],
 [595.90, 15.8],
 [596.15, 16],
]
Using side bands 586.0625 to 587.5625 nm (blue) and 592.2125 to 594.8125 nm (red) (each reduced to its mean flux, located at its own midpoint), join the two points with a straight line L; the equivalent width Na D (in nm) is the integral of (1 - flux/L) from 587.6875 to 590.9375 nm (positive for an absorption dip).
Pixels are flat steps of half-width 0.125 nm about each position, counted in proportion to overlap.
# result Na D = 0.237 nm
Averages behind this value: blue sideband 15.6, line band 14.6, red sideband 16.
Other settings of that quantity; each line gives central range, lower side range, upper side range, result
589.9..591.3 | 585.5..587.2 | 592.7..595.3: 0.046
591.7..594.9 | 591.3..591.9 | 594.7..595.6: -0.076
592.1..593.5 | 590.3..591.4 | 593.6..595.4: -0.018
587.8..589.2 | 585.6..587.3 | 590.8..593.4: 0.098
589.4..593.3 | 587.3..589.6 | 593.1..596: -0.027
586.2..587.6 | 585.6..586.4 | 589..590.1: -0.057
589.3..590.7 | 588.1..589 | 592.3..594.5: 0.029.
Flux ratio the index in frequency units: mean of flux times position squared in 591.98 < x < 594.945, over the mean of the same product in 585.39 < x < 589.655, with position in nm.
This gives 1.09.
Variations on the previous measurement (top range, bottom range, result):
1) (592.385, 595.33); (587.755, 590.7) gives 1.12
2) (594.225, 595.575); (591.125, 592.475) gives 1.04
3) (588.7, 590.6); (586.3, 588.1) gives 0.92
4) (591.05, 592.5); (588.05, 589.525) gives 1.11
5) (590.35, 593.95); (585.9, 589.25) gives 1.06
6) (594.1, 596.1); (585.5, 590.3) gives 1.09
